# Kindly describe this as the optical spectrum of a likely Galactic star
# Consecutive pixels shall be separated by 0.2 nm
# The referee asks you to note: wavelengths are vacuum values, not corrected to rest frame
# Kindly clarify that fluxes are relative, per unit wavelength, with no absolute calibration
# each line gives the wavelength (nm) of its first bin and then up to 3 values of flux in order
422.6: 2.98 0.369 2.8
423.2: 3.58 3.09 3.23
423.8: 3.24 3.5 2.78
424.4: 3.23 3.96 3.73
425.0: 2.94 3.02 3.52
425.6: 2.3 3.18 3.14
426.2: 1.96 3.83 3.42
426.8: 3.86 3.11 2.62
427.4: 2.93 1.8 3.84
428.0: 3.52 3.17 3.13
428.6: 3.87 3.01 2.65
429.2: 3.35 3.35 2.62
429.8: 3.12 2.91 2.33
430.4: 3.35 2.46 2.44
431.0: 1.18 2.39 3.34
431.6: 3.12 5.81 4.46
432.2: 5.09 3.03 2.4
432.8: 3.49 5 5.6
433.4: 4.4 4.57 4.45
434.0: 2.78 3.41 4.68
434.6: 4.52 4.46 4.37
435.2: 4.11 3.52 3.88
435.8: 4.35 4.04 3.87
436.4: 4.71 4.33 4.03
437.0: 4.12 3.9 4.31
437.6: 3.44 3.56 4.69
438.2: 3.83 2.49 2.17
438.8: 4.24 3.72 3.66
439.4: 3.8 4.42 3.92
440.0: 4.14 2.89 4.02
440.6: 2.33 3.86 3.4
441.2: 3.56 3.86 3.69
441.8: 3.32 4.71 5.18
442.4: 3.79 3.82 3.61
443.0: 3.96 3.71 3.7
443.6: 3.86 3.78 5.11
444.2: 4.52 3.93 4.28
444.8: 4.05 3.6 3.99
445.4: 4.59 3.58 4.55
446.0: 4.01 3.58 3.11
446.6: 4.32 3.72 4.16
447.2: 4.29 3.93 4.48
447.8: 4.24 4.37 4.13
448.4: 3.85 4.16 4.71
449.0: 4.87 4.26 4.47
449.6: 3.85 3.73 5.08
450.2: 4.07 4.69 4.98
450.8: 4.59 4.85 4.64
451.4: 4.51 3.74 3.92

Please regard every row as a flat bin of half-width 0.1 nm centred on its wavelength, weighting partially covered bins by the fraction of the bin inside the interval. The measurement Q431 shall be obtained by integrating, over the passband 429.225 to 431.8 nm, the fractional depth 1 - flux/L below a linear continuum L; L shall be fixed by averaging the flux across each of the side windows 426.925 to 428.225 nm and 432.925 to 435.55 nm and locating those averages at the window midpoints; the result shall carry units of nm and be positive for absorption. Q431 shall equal 0.51 nm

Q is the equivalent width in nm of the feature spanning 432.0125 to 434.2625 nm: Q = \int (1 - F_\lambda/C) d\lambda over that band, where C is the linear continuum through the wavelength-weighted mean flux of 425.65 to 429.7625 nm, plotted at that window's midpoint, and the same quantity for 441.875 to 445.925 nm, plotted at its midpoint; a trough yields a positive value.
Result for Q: -0.39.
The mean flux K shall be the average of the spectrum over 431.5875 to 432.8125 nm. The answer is 4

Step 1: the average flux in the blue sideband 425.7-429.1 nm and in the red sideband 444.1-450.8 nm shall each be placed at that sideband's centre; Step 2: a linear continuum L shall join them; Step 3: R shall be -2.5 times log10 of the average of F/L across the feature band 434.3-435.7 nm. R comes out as -0.20 mag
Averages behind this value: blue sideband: 3.12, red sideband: 4.19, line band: 4.22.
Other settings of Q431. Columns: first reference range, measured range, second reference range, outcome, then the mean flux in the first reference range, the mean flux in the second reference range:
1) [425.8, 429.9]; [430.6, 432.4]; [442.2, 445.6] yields -0.03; 3.12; 4.04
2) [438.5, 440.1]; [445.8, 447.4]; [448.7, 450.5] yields 0.11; 3.76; 4.41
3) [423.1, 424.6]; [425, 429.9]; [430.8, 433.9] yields 0.59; 3.28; 3.84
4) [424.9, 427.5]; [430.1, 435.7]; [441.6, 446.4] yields -0.49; 3.06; 4.03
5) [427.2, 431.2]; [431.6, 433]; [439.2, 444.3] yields -0.42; 2.88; 3.87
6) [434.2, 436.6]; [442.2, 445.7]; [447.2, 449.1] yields 0.20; 4.2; 4.3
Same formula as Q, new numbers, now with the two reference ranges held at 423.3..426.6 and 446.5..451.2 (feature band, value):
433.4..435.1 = -0.25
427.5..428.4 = 0.06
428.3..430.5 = 0.21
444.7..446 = 0.04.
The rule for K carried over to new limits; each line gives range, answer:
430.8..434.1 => 3.78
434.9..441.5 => 3.8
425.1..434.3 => 3.31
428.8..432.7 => 3.12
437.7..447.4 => 3.86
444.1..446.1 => 4.11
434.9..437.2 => 4.11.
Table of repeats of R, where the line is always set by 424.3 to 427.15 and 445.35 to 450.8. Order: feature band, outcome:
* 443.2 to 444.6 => -0.026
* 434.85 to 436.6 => -0.129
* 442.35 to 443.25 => 0.056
